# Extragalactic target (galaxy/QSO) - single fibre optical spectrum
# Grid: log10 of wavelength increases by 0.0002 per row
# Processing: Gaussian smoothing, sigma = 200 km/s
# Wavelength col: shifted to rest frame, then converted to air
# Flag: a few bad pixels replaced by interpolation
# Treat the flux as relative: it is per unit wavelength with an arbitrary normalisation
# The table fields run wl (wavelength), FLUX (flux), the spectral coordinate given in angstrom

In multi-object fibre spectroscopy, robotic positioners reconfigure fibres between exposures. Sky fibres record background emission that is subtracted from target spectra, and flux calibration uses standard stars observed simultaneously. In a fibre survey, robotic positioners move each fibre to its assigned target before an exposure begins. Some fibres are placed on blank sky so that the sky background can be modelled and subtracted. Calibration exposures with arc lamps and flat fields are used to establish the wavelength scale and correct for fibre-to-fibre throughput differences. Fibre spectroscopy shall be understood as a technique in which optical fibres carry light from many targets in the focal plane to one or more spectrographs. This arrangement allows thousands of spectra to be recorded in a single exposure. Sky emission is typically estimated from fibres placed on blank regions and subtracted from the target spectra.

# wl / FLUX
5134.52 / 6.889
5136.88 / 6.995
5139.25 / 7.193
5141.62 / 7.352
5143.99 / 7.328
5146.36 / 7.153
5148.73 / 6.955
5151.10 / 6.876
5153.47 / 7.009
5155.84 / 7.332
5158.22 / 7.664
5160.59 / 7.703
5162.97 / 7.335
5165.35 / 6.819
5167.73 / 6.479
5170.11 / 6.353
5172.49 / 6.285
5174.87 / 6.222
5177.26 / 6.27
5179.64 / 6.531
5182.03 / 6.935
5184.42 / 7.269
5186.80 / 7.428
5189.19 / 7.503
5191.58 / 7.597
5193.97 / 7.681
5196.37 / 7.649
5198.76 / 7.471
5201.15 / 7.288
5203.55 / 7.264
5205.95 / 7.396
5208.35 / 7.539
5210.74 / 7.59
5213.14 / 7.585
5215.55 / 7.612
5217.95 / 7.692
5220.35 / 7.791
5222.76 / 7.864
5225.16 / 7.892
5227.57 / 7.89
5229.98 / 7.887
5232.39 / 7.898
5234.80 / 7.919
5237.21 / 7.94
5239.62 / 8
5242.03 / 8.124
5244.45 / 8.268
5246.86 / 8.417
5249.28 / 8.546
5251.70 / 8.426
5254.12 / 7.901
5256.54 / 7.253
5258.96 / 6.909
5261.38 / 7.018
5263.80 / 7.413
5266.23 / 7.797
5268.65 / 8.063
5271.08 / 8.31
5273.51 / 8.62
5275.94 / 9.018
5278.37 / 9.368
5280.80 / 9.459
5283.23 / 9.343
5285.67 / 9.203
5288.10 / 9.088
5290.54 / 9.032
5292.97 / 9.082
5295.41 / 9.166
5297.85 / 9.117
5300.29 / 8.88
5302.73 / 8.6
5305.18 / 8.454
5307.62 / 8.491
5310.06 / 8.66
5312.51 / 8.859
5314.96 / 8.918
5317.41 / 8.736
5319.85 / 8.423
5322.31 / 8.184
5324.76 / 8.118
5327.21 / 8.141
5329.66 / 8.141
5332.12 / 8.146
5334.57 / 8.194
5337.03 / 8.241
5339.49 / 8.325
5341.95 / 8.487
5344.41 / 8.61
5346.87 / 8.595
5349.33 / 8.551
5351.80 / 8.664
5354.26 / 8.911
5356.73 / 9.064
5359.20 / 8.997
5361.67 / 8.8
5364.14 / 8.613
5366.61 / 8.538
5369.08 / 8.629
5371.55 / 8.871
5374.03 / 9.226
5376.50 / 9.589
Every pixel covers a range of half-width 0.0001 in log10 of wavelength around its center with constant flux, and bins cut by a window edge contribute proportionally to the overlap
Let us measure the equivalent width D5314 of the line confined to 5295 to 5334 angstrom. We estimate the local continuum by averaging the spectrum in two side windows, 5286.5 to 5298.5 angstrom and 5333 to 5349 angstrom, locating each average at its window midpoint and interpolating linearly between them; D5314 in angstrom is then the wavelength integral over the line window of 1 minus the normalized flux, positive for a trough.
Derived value 1.1 angstrom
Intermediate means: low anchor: 9.1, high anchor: 8.41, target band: 8.55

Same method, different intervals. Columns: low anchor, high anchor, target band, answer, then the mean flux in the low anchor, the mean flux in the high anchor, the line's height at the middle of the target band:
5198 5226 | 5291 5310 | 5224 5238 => -0.10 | 7.58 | 8.83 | 7.85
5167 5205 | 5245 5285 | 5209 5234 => -0.63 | 7.02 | 8.26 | 7.58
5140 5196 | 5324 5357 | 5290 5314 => -2.09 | 7.06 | 8.43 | 8.12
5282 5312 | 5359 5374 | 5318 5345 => 1.73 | 8.92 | 8.76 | 8.84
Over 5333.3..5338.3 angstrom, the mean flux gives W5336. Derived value 8.22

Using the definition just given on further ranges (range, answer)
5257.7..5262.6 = 6.98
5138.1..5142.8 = 7.27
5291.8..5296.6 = 9.12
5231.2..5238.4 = 7.92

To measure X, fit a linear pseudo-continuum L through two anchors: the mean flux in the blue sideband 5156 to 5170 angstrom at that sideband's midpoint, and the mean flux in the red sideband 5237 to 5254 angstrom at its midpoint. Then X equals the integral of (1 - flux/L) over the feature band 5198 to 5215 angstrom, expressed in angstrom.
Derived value 0.6 angstrom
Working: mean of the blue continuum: 7.14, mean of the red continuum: 8.24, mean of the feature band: 7.45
